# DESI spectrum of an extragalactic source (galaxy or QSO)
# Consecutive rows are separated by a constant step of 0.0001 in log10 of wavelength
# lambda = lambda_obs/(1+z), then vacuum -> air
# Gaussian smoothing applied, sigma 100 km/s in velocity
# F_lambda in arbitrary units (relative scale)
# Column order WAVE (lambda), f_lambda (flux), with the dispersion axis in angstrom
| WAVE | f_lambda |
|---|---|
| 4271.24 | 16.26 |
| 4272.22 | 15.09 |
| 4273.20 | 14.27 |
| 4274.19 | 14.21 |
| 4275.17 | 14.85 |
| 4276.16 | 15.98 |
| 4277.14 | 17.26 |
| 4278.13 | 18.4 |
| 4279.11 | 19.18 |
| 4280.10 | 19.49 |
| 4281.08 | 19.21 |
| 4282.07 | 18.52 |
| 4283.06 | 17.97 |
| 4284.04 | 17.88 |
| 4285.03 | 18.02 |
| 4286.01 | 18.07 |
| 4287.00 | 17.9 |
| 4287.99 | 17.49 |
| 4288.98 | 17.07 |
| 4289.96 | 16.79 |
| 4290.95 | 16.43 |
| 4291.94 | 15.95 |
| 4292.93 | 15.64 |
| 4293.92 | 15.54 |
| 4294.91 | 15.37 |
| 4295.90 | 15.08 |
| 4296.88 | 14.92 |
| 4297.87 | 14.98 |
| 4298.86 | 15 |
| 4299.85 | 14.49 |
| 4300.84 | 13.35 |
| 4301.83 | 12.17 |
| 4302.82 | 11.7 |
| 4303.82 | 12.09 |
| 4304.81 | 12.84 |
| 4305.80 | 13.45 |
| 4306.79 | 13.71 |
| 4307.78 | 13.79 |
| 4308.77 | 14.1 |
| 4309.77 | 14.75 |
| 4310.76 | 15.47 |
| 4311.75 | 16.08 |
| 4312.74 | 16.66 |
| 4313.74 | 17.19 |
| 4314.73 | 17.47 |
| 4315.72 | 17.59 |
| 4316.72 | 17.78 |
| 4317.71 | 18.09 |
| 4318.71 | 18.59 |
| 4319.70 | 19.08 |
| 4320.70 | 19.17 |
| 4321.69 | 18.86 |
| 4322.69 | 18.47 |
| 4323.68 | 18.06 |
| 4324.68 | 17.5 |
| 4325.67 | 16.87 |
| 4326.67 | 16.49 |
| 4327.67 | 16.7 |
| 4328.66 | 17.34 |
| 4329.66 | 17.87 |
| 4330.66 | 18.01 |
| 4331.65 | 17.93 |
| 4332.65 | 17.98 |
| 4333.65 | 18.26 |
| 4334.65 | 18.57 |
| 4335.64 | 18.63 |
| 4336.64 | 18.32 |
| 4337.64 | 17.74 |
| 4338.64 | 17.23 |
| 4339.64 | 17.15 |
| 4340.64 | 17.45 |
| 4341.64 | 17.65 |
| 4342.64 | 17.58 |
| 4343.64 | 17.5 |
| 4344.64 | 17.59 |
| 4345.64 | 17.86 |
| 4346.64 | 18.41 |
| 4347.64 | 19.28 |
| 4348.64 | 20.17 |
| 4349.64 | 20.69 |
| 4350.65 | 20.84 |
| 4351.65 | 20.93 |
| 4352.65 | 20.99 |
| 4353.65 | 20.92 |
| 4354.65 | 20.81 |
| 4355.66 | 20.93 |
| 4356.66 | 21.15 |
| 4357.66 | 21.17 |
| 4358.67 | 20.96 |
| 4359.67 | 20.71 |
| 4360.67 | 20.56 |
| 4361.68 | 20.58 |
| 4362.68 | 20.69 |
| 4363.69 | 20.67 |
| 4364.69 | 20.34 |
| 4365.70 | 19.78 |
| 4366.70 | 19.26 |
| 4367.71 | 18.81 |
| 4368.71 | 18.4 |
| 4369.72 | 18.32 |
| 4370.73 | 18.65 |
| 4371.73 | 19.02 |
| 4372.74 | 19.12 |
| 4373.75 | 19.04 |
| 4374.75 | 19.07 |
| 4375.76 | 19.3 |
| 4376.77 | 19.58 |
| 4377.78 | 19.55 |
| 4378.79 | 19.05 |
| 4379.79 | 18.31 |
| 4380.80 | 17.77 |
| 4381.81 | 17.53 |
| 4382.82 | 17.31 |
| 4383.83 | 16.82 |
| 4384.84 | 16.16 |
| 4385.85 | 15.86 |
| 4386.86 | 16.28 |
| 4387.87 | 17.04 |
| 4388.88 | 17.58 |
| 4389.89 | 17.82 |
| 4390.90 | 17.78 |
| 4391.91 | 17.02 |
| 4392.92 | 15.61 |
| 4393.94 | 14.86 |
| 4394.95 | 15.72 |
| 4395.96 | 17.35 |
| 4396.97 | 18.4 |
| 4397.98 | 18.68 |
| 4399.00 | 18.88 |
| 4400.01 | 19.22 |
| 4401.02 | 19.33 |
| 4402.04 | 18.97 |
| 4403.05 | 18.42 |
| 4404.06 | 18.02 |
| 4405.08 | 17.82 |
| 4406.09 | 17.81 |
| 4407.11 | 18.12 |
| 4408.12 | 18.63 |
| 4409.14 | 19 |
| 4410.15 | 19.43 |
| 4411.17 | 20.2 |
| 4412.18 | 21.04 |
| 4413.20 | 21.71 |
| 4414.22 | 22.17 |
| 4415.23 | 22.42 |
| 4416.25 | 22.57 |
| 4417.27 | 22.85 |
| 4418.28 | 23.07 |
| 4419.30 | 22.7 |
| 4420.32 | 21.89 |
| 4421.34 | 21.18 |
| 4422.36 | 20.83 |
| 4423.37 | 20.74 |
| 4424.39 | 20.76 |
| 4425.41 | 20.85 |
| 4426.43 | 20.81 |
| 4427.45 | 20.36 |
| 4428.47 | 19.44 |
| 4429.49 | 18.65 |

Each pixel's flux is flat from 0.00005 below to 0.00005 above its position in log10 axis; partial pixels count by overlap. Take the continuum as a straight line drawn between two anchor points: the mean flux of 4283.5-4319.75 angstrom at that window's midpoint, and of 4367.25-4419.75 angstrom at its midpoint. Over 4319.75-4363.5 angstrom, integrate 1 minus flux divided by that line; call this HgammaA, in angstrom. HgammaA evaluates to -4.8 angstrom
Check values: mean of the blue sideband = 15.7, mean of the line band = 18.9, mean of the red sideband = 18.7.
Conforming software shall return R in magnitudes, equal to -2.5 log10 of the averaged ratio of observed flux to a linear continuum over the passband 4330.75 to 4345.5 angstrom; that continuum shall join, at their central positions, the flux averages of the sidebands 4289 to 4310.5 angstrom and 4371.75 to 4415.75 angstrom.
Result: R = -0.11 mag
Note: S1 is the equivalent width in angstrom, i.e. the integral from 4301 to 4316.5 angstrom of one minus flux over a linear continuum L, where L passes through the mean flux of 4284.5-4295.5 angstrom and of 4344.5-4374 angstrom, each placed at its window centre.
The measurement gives 2.6 angstrom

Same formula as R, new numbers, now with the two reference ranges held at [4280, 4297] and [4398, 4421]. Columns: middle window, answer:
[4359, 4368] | -0.07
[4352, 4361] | -0.12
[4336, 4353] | -0.01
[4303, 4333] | 0.08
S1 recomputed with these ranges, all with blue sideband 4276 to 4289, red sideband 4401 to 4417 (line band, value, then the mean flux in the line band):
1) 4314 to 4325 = 0.2 angstrom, 18.2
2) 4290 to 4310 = 4.4 angstrom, 14.3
